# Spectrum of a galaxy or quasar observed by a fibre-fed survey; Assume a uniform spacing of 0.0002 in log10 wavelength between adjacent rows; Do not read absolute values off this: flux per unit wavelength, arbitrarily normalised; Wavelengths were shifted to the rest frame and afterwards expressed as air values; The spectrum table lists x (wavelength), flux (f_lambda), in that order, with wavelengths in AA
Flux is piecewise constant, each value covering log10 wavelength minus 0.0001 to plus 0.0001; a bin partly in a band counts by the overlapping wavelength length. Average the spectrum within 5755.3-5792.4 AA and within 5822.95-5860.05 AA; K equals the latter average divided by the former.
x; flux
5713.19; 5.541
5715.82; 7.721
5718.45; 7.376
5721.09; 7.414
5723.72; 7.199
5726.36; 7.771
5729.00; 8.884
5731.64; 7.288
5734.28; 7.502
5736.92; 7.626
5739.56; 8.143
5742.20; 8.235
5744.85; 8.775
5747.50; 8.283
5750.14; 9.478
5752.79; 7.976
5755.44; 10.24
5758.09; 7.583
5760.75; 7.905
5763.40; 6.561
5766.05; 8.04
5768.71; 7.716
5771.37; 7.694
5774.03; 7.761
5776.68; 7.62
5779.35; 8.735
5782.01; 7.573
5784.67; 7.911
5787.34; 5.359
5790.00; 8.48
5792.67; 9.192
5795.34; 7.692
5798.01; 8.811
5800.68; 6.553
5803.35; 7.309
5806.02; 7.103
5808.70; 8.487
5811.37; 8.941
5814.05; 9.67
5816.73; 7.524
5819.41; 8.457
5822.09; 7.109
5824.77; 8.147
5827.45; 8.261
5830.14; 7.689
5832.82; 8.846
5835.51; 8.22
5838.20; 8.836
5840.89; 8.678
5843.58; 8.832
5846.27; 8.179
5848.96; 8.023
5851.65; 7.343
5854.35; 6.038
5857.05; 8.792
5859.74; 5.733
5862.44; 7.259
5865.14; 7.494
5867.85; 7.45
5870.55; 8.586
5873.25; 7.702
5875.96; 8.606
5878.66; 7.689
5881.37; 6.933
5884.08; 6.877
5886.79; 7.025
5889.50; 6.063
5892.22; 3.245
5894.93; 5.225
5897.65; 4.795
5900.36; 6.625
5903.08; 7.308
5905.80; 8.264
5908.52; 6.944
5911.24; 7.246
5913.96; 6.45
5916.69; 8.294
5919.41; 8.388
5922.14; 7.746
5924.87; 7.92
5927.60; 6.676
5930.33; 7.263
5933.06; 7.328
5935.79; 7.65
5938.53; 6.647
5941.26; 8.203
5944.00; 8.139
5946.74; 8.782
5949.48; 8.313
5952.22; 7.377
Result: 1.03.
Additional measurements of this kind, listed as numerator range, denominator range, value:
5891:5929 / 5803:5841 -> 0.83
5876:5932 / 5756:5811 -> 0.89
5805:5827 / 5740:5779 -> 1.01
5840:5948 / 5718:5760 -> 0.90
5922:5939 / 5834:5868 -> 0.94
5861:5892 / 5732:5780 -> 0.90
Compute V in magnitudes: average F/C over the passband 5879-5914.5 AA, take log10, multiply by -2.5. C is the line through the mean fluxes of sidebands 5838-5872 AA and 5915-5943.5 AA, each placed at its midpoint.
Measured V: 0.19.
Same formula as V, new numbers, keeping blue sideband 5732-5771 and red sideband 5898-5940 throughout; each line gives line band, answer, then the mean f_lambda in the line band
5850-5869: 0.06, 7.17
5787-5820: -0.02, 8.04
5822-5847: -0.08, 8.34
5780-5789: 0.12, 7.14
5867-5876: -0.07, 8.05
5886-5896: 0.37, 5.3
